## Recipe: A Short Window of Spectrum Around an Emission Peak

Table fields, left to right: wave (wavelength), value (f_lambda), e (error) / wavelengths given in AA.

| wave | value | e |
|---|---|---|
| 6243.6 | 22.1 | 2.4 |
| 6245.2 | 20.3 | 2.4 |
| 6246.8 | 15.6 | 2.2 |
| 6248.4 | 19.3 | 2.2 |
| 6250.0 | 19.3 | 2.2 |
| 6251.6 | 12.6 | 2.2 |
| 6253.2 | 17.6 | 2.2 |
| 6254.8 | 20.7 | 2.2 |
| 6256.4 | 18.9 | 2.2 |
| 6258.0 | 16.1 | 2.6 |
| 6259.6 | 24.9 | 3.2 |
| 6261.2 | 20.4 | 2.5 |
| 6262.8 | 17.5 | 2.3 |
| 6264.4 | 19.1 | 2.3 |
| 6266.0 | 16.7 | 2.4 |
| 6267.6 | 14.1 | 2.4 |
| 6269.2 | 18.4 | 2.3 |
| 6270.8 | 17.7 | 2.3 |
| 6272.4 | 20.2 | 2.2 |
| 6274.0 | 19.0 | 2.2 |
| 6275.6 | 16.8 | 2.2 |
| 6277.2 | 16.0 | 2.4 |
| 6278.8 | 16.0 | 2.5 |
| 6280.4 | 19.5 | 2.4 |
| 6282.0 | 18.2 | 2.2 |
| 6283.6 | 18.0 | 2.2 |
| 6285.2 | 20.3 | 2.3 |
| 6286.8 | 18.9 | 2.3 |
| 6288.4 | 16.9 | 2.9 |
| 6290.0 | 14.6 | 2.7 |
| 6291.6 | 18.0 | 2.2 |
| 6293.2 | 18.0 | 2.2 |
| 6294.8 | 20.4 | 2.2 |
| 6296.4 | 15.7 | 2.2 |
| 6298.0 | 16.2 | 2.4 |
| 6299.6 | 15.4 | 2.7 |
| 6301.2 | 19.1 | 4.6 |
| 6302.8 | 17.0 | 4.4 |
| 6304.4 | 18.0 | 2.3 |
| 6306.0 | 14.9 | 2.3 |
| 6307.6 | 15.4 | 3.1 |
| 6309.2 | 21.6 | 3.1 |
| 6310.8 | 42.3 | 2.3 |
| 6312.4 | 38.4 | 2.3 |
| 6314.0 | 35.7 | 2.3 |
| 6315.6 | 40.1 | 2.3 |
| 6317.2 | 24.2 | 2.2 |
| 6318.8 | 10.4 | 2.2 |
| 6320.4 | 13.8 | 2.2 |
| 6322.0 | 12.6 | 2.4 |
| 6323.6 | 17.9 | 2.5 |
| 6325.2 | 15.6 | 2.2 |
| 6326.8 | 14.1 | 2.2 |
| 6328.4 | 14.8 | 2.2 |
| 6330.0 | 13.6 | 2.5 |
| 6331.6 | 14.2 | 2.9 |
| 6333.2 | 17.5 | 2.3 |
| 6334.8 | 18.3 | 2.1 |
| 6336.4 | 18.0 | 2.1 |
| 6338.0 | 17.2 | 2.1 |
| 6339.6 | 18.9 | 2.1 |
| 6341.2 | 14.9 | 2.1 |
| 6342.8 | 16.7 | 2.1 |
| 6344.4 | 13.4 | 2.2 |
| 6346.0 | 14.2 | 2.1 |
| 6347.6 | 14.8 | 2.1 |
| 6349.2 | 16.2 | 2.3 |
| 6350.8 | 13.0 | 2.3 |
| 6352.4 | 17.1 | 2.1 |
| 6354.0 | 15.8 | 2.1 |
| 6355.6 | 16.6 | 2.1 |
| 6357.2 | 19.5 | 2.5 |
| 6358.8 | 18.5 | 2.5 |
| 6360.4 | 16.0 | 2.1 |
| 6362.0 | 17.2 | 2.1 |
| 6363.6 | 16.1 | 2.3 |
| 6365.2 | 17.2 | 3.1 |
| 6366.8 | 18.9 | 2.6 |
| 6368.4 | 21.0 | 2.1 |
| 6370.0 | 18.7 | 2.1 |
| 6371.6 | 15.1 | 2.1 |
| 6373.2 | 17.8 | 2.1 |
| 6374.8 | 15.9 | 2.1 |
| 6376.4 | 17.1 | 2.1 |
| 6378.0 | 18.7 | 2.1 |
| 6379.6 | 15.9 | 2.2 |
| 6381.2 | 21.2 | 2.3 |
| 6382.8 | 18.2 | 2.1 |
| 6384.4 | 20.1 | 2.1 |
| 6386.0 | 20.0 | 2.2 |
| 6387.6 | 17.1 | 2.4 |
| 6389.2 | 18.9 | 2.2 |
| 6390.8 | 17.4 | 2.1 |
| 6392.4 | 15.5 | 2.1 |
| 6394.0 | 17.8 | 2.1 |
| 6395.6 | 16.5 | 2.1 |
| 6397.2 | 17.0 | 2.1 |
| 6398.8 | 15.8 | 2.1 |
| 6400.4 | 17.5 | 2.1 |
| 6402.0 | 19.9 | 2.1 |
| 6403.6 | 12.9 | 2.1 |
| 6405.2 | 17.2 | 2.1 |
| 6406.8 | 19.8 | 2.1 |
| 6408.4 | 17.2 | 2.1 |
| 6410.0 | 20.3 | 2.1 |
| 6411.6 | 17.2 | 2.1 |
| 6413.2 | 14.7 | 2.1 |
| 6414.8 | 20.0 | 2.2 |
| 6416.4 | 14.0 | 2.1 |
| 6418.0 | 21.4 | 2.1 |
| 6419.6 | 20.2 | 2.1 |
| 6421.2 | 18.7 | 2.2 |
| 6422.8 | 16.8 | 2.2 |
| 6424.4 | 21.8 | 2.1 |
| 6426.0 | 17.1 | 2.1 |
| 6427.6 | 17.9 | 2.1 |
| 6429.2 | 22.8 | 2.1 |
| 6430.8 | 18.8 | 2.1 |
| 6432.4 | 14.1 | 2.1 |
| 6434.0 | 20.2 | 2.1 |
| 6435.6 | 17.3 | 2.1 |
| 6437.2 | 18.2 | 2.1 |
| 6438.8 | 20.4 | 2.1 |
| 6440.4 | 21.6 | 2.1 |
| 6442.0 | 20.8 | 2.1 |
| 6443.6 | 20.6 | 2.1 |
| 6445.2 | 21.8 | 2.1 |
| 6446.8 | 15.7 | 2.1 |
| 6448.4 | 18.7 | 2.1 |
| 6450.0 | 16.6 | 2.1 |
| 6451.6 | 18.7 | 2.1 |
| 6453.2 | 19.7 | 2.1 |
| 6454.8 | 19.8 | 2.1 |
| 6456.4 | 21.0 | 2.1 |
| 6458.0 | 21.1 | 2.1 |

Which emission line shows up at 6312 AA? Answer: H-beta 4861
